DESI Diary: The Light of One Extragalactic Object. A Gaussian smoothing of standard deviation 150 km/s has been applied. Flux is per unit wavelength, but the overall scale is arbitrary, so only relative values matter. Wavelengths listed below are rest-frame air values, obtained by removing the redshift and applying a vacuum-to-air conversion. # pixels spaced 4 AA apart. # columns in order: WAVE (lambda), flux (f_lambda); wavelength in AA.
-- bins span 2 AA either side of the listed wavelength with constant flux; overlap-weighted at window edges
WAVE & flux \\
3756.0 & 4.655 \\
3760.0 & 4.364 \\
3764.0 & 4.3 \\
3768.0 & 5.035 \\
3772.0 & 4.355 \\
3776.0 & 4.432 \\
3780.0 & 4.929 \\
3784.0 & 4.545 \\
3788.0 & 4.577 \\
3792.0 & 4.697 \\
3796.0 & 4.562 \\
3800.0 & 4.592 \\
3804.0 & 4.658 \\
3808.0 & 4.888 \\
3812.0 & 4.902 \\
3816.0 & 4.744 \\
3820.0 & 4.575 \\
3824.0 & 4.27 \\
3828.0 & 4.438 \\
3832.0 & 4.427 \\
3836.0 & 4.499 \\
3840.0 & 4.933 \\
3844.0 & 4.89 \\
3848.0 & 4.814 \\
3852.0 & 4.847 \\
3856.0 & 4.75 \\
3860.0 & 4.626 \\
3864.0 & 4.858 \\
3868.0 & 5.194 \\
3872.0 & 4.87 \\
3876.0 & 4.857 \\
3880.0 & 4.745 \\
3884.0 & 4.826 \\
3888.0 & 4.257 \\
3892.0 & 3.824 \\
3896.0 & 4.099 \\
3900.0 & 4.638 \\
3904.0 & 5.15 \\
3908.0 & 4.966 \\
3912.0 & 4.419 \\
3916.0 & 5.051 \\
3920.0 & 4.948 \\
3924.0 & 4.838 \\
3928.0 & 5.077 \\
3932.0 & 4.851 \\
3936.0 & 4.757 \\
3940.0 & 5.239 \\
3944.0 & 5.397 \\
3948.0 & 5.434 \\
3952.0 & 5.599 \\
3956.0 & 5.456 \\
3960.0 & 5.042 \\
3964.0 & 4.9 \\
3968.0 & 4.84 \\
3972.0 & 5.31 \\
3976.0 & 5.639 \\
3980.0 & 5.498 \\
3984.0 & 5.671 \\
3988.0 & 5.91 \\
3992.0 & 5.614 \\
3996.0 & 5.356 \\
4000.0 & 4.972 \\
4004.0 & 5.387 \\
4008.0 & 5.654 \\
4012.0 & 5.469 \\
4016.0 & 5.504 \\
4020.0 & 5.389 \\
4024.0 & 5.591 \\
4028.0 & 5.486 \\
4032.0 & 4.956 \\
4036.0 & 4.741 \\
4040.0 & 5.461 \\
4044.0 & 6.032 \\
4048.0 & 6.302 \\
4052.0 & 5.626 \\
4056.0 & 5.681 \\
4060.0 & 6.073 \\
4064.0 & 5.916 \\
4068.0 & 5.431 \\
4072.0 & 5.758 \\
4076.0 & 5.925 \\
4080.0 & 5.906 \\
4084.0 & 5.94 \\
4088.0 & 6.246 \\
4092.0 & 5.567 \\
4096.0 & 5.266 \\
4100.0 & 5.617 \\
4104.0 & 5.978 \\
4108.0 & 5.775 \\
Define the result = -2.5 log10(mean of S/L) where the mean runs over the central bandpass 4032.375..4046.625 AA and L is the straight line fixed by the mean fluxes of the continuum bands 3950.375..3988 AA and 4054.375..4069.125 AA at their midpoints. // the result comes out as 0.058 mag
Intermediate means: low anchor 5.36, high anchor 5.8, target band 5.4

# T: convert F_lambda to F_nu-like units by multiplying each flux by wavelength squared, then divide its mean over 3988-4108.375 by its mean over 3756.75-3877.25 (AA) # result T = 1.4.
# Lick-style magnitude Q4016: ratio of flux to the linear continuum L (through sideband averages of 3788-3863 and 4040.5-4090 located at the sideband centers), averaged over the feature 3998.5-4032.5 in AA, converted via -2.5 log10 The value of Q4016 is 0.05 mag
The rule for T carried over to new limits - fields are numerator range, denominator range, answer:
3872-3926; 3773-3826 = 1.06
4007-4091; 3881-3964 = 1.23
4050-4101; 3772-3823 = 1.43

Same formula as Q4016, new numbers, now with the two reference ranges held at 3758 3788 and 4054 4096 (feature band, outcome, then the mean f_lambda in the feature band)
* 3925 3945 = 0.04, 5.04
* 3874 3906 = 0.11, 4.55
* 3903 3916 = 0.06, 4.85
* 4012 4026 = 0.02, 5.49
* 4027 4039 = 0.12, 5.06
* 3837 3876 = 0.01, 4.85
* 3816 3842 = 0.06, 4.54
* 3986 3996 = -0.04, 5.68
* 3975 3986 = -0.03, 5.6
